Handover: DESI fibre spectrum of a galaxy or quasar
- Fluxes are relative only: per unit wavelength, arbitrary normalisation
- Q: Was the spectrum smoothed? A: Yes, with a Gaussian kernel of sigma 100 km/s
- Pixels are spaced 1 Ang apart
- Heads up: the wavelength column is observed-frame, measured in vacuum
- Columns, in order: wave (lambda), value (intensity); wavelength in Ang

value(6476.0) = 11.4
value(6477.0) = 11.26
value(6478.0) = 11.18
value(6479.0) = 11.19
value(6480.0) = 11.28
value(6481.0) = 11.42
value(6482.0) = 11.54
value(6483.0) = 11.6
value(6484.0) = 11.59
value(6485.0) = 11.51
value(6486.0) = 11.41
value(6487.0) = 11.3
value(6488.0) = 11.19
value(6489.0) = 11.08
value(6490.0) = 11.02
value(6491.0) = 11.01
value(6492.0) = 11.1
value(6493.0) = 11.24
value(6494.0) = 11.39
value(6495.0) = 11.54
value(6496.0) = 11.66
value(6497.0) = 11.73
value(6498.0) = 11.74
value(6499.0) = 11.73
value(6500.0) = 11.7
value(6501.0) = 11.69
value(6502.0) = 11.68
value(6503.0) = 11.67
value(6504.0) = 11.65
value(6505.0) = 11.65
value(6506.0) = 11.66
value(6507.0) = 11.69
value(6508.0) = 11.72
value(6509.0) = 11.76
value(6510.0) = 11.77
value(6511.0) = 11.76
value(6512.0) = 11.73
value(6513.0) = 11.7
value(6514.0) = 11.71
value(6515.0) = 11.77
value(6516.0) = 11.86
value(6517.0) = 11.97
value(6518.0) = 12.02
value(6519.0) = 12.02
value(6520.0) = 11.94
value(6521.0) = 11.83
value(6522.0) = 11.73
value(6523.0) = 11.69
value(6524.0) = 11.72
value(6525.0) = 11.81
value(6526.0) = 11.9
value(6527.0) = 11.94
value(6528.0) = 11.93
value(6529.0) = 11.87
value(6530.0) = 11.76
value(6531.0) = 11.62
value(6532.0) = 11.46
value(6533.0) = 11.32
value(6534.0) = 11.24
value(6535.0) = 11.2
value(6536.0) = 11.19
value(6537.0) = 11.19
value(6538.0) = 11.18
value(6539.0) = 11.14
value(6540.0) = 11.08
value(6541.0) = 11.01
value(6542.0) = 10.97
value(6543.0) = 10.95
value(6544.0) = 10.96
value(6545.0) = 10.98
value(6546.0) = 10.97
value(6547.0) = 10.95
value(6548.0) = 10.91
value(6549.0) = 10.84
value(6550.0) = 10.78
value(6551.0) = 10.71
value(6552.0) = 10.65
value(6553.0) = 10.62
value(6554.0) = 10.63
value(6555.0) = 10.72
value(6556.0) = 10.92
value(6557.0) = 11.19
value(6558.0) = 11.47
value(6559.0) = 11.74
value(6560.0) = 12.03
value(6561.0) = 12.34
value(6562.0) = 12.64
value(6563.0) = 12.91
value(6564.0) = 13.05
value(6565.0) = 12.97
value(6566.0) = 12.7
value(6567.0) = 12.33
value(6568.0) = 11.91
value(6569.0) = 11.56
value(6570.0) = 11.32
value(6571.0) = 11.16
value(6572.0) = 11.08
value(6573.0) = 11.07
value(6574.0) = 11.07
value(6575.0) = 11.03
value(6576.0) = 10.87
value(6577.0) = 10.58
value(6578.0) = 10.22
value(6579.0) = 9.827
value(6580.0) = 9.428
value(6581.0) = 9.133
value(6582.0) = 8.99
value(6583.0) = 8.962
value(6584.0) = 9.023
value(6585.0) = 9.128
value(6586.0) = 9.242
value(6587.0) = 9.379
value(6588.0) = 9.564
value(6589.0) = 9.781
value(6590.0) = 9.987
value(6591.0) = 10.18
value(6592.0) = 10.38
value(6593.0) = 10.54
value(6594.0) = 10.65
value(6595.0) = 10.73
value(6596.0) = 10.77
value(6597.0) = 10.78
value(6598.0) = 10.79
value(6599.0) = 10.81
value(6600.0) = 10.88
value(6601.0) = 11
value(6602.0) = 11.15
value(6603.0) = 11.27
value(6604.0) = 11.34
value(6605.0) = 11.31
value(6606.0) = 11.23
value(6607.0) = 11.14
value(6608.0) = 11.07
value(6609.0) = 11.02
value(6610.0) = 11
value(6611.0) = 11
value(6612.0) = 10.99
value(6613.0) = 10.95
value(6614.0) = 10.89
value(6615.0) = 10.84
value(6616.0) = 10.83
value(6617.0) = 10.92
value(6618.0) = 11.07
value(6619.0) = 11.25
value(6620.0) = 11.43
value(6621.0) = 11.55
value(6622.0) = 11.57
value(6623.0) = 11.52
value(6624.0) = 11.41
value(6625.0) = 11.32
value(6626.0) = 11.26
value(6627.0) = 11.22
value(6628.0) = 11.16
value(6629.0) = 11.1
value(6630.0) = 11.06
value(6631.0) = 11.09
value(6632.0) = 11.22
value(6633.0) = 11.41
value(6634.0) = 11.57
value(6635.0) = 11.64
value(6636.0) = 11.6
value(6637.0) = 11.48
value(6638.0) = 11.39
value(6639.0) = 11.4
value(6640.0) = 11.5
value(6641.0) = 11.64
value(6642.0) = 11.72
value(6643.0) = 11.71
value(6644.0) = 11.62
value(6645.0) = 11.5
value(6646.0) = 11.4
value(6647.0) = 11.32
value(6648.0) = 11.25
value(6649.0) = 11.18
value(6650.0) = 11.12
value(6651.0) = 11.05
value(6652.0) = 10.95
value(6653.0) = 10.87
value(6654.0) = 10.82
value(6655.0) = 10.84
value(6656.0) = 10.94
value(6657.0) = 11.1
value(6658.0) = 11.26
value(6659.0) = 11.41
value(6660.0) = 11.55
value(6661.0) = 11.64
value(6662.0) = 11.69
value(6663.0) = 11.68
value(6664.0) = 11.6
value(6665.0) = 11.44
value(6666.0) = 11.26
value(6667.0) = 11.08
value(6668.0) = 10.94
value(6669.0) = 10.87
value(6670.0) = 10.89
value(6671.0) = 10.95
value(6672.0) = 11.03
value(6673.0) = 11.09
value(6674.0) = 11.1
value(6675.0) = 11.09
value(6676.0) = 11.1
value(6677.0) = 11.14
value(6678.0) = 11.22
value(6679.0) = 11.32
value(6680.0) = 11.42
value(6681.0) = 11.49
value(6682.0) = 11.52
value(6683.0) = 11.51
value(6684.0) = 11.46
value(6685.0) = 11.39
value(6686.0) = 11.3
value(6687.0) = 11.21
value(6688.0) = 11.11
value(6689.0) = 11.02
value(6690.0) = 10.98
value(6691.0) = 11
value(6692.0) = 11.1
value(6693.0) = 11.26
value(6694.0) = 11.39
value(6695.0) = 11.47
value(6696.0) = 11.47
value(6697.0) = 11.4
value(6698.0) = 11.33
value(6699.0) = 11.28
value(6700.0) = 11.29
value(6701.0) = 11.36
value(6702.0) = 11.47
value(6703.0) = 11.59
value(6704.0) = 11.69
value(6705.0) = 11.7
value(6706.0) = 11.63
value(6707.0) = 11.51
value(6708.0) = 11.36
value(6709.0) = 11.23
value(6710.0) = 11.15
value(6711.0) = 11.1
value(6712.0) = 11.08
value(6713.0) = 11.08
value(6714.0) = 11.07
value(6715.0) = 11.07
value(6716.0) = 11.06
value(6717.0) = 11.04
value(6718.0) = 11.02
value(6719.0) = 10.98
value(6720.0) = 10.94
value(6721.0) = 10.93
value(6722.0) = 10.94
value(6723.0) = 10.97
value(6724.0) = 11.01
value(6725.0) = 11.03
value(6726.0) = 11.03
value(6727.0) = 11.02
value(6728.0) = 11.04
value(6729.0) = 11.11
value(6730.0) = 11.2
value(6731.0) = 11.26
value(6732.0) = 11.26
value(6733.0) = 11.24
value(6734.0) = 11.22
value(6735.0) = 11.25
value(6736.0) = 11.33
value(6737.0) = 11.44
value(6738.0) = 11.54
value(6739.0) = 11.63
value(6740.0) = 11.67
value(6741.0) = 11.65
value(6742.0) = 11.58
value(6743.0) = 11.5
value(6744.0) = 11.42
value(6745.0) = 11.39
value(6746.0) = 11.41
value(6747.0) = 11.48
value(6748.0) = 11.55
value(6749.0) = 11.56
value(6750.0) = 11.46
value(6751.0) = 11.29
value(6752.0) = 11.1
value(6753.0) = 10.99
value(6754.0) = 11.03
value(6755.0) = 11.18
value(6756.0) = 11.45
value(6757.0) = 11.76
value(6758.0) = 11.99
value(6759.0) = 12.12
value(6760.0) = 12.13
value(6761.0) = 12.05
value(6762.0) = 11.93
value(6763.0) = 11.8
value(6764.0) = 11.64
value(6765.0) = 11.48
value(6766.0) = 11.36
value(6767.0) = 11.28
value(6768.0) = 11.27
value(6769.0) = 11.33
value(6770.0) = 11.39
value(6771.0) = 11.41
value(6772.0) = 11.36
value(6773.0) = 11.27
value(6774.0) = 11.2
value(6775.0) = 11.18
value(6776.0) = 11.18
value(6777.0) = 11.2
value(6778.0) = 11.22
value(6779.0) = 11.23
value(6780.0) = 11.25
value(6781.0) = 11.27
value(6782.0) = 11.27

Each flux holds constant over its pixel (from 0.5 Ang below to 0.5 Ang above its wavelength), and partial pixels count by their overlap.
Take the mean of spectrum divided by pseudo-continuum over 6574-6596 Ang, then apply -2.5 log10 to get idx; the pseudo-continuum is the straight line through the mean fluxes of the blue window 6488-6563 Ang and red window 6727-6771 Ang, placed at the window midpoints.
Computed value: 0.156 mag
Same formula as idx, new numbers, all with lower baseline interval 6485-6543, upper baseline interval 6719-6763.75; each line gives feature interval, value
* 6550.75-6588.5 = 0.06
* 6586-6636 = 0.05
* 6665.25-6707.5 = 0.01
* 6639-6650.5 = 0.00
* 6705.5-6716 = 0.02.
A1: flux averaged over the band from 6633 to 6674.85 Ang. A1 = 11.3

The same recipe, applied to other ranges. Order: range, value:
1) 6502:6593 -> 11.2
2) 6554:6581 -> 11.4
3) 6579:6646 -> 10.9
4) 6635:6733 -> 11.3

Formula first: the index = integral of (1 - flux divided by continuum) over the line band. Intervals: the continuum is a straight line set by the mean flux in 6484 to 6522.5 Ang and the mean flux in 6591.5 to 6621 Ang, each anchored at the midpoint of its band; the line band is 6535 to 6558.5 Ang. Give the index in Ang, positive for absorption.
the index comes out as 0.8 Ang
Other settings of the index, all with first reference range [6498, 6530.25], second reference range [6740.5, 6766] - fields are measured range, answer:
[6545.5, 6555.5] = 0.8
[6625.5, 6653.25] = 0.8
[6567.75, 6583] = 1.5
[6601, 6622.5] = 1.0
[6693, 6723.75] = 0.9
